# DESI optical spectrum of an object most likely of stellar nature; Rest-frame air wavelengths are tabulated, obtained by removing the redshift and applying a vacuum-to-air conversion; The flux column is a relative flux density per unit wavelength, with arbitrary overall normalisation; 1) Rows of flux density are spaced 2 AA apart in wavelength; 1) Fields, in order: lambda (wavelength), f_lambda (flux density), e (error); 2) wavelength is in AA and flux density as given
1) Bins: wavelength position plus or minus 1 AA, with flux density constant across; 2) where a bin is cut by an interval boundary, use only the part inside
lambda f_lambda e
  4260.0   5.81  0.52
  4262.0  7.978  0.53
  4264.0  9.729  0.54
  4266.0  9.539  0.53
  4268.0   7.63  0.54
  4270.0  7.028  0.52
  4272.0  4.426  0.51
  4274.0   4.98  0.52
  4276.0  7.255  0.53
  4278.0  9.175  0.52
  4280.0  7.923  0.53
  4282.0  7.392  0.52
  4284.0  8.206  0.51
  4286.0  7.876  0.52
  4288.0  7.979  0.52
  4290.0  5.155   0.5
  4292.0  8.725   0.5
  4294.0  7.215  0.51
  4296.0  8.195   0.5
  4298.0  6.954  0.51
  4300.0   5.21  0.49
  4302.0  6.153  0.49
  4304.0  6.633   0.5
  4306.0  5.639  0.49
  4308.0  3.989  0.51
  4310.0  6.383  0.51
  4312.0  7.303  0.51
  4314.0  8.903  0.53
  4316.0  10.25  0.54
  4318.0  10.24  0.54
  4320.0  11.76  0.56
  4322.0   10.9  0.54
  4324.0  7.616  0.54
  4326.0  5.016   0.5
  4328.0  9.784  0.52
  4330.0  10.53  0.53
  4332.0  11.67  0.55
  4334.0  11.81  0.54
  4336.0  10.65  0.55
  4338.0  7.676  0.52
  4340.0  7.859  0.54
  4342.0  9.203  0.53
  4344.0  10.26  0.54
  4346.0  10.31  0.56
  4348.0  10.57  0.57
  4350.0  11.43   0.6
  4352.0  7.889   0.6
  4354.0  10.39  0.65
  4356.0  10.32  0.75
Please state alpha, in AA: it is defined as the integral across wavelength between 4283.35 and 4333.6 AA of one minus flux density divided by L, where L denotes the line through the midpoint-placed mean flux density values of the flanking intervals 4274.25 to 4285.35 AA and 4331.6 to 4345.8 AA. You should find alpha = 4.8 AA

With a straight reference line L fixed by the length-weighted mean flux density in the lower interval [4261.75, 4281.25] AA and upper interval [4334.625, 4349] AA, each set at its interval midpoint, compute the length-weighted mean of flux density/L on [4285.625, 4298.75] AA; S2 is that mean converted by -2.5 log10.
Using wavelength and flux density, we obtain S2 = 0.10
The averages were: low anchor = 7.55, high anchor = 9.56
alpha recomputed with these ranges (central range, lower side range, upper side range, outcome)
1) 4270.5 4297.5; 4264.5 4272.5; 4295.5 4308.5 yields -1.8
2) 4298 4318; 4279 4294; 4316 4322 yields 5.9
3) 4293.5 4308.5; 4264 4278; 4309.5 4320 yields 3.8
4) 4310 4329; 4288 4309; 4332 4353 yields -2.1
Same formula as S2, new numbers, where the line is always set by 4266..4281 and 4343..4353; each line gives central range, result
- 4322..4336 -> -0.03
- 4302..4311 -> 0.42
